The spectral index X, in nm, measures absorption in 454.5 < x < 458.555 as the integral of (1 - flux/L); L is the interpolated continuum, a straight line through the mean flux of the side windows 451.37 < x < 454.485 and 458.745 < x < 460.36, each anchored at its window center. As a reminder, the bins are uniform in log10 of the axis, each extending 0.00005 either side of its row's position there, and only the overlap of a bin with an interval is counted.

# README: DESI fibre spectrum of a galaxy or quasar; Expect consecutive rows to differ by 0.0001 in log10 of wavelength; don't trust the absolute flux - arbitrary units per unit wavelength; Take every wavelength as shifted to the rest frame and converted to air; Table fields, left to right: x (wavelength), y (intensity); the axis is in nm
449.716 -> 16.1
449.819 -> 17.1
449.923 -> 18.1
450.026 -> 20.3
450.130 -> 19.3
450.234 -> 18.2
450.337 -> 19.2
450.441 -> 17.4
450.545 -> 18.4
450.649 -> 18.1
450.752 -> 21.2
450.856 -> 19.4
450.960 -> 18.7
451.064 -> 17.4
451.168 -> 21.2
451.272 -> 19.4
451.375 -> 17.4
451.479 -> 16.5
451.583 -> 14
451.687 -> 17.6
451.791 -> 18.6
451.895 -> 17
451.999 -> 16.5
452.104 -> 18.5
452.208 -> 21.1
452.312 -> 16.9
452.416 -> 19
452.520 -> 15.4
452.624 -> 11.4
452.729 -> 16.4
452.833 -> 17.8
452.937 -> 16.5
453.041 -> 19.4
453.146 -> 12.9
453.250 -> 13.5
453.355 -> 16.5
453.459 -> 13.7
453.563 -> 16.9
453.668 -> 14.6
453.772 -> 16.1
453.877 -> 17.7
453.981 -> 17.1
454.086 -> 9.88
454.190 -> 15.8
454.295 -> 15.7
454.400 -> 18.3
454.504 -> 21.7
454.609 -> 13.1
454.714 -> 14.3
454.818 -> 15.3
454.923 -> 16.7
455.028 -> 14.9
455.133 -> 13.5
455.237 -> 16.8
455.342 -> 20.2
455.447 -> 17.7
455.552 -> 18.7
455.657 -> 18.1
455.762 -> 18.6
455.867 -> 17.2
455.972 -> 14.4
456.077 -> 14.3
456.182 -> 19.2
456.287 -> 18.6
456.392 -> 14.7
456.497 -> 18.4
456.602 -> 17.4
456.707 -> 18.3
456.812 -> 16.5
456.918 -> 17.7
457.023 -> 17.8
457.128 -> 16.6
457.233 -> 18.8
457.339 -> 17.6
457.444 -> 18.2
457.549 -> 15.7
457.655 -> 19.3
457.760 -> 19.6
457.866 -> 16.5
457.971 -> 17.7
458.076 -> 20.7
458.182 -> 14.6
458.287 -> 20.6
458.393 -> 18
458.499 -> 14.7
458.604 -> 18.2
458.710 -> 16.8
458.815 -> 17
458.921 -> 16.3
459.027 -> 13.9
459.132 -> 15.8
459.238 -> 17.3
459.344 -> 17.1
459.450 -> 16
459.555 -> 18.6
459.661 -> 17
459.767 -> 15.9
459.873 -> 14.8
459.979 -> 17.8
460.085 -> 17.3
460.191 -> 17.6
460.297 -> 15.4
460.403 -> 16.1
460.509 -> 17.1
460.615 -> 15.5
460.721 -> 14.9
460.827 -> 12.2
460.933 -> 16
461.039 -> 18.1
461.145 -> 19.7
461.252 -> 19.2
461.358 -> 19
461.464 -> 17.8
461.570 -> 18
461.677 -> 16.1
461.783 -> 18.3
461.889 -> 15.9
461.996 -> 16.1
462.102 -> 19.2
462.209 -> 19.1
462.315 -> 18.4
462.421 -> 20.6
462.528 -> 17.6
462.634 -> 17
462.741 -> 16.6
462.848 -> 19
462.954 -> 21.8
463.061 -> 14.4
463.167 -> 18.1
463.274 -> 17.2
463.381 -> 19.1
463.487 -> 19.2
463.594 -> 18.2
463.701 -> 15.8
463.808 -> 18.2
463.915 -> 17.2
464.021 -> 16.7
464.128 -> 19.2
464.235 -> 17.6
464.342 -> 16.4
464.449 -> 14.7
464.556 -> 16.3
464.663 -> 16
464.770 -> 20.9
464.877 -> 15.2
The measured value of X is -0.19 nm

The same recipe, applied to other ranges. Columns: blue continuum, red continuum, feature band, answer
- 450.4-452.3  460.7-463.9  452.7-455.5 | 0.318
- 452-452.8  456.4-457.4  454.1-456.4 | 0.091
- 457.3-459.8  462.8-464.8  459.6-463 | 0.021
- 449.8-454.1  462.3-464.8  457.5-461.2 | 0.147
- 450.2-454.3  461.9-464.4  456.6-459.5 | 0.026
